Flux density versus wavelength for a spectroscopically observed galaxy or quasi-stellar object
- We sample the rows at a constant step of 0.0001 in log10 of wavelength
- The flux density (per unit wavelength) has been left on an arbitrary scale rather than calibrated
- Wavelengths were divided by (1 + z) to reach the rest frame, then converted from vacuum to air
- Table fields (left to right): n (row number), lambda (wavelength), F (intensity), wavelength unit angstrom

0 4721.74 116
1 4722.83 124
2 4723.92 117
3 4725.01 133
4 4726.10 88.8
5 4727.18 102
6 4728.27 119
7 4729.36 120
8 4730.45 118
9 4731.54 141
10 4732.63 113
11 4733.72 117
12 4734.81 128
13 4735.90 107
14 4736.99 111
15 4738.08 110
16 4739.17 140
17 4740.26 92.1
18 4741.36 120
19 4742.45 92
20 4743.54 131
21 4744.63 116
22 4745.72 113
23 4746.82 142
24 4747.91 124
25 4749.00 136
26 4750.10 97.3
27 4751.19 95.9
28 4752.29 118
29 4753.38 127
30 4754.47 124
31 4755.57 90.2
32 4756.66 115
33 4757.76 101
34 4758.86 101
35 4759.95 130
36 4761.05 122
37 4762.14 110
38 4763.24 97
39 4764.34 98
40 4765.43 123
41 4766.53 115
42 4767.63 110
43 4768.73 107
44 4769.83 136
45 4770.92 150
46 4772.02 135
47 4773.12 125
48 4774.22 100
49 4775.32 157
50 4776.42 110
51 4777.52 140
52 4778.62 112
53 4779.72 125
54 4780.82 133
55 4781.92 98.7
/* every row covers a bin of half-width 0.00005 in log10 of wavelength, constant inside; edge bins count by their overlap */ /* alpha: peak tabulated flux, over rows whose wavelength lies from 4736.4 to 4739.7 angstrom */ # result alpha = 140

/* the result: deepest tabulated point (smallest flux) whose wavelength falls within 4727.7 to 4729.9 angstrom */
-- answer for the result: 119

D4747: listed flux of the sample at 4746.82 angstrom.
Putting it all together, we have 142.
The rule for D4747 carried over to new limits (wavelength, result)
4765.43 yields 123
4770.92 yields 150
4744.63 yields 116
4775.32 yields 157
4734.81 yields 128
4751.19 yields 95.9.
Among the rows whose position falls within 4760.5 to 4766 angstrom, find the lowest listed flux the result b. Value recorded 97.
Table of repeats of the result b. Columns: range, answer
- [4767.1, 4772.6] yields 107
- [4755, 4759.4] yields 90.2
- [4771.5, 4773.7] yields 125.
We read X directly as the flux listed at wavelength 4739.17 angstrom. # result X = 140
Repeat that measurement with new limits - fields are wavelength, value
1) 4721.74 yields 116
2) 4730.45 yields 118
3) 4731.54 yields 141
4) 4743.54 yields 131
